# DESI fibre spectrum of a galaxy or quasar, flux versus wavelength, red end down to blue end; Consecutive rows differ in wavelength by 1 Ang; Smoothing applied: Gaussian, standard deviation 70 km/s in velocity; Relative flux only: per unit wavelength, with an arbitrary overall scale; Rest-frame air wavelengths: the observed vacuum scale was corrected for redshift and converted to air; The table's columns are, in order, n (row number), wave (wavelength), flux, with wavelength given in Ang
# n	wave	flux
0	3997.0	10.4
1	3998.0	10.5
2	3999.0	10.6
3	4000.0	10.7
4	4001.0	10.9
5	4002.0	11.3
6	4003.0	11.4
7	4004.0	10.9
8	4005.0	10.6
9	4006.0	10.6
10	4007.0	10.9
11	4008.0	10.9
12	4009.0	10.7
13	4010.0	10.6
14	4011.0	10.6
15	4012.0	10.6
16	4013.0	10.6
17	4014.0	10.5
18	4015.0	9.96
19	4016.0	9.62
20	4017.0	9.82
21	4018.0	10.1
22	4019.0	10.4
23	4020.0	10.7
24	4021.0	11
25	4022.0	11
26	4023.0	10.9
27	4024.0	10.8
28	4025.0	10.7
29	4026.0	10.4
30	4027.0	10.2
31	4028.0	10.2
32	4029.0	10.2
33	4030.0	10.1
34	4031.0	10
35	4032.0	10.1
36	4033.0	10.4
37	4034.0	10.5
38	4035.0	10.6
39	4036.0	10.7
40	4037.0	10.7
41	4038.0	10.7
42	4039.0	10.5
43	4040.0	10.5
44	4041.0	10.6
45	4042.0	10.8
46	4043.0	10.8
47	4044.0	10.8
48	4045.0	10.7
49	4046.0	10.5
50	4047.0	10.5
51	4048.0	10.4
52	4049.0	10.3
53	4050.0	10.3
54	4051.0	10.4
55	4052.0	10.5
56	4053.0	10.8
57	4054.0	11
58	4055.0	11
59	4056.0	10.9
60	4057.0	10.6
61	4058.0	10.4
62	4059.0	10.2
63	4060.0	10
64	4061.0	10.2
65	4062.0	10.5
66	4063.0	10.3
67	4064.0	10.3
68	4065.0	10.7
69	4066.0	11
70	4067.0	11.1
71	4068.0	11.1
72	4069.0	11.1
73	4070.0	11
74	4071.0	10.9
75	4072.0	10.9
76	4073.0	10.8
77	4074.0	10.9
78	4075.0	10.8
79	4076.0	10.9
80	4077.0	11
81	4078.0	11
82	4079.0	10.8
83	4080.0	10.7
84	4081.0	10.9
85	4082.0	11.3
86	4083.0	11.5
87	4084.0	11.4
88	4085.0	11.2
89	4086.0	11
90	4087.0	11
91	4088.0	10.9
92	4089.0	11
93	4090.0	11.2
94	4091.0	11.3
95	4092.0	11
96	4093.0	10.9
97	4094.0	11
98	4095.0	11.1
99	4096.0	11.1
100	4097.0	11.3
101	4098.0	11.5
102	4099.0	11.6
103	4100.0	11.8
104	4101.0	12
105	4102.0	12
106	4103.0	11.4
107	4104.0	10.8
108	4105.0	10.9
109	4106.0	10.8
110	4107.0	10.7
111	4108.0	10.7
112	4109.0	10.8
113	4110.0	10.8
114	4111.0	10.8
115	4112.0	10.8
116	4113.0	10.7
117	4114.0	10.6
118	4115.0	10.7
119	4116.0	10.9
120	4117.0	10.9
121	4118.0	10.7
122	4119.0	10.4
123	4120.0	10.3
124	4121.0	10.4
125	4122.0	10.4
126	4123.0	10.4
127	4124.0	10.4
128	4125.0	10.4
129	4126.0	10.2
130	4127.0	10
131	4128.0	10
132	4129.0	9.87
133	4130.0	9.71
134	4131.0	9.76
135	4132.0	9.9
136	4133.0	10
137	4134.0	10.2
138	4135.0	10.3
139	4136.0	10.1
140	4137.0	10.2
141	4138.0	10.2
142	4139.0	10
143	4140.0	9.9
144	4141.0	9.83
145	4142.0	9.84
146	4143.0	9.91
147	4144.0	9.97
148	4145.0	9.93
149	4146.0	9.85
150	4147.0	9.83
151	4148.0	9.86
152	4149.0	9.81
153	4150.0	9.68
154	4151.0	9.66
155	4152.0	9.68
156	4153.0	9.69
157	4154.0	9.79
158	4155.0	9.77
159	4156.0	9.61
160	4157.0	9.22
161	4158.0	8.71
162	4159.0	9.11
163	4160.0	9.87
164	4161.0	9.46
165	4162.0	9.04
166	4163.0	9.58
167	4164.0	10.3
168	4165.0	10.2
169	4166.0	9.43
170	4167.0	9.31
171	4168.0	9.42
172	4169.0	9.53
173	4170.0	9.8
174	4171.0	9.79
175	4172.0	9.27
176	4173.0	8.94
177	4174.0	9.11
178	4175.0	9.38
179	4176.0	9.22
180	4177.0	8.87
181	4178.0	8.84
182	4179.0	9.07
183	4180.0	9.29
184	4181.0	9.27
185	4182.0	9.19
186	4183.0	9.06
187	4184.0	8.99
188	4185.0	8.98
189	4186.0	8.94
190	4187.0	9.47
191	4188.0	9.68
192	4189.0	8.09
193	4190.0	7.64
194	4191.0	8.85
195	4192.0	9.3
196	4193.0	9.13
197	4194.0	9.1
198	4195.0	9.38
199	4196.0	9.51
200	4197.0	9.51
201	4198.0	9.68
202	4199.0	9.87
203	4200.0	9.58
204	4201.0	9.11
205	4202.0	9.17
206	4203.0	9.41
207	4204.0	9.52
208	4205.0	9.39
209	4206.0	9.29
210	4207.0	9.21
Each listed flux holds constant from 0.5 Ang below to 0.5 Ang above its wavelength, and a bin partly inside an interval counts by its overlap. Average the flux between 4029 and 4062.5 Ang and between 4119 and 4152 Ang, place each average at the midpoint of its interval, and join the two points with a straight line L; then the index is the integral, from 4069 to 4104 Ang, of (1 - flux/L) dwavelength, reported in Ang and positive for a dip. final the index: -2.91 Ang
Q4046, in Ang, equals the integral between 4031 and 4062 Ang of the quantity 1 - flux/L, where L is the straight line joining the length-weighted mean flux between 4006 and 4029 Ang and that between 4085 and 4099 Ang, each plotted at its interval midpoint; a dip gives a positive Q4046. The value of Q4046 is 0.6 Ang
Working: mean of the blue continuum 10.5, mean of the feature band 10.5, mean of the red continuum 11.1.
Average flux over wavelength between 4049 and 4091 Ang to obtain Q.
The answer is 10.8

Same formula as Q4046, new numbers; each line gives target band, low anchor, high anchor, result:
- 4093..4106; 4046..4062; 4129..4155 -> -1.46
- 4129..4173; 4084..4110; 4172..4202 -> 0.92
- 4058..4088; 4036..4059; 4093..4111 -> 0.11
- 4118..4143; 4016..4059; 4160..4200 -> -1.05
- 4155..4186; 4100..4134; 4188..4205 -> 1.04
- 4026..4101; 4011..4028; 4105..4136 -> -2.41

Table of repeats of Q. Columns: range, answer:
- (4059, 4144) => 10.7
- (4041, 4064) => 10.5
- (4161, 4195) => 9.22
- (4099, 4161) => 10.3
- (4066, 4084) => 11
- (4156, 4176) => 9.44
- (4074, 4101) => 11.1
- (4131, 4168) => 9.77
